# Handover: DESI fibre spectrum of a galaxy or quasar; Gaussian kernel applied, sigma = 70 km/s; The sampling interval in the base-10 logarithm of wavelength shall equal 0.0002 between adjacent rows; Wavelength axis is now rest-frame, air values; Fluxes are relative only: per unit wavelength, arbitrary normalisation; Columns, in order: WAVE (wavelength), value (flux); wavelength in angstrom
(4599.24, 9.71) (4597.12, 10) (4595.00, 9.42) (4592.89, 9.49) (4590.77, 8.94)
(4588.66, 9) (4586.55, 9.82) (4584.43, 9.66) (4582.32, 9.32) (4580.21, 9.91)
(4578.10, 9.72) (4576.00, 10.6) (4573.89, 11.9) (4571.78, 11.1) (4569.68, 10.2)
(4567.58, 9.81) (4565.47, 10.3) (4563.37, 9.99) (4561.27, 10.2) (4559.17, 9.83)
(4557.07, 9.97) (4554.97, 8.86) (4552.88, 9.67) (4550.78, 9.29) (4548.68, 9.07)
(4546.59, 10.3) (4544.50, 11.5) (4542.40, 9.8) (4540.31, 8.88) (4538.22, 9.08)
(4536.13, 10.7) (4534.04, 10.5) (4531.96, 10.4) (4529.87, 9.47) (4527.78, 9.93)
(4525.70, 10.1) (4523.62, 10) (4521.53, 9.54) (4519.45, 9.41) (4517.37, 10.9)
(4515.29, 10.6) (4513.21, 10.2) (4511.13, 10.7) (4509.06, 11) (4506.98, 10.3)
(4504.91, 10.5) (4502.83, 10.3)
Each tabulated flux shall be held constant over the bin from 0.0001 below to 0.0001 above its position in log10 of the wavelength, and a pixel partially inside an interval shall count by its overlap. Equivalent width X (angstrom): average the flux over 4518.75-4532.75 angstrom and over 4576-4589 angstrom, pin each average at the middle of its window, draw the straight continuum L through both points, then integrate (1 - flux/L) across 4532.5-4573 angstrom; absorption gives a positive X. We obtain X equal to -0.8 angstrom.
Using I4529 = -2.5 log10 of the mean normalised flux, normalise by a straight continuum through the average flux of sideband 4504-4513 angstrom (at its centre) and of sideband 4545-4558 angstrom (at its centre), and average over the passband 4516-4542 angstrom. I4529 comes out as 0.02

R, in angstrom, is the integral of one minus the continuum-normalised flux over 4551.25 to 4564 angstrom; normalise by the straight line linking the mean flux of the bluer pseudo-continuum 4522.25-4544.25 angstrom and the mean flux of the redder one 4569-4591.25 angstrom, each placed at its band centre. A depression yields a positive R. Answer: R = 0.3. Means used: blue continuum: 9.94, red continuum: 10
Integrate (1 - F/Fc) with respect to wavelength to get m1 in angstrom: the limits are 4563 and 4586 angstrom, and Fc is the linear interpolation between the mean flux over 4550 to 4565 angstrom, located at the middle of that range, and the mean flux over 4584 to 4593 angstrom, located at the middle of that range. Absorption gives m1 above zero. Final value -1.7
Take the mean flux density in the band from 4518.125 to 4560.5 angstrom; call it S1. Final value 9.82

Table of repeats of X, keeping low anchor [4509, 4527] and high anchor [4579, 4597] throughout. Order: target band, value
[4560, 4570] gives -0.4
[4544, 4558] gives 0.2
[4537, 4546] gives 0.1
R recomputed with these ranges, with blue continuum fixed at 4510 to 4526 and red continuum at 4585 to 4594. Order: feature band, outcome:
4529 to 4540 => 0.03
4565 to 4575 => -1.17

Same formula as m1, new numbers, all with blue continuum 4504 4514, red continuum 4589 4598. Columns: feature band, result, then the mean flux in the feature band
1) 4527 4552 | 0.6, 9.9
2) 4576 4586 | -0.2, 9.76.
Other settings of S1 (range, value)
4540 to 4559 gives 9.74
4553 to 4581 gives 10.2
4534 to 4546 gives 10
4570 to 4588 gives 10.2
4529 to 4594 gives 9.91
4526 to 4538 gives 10.1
